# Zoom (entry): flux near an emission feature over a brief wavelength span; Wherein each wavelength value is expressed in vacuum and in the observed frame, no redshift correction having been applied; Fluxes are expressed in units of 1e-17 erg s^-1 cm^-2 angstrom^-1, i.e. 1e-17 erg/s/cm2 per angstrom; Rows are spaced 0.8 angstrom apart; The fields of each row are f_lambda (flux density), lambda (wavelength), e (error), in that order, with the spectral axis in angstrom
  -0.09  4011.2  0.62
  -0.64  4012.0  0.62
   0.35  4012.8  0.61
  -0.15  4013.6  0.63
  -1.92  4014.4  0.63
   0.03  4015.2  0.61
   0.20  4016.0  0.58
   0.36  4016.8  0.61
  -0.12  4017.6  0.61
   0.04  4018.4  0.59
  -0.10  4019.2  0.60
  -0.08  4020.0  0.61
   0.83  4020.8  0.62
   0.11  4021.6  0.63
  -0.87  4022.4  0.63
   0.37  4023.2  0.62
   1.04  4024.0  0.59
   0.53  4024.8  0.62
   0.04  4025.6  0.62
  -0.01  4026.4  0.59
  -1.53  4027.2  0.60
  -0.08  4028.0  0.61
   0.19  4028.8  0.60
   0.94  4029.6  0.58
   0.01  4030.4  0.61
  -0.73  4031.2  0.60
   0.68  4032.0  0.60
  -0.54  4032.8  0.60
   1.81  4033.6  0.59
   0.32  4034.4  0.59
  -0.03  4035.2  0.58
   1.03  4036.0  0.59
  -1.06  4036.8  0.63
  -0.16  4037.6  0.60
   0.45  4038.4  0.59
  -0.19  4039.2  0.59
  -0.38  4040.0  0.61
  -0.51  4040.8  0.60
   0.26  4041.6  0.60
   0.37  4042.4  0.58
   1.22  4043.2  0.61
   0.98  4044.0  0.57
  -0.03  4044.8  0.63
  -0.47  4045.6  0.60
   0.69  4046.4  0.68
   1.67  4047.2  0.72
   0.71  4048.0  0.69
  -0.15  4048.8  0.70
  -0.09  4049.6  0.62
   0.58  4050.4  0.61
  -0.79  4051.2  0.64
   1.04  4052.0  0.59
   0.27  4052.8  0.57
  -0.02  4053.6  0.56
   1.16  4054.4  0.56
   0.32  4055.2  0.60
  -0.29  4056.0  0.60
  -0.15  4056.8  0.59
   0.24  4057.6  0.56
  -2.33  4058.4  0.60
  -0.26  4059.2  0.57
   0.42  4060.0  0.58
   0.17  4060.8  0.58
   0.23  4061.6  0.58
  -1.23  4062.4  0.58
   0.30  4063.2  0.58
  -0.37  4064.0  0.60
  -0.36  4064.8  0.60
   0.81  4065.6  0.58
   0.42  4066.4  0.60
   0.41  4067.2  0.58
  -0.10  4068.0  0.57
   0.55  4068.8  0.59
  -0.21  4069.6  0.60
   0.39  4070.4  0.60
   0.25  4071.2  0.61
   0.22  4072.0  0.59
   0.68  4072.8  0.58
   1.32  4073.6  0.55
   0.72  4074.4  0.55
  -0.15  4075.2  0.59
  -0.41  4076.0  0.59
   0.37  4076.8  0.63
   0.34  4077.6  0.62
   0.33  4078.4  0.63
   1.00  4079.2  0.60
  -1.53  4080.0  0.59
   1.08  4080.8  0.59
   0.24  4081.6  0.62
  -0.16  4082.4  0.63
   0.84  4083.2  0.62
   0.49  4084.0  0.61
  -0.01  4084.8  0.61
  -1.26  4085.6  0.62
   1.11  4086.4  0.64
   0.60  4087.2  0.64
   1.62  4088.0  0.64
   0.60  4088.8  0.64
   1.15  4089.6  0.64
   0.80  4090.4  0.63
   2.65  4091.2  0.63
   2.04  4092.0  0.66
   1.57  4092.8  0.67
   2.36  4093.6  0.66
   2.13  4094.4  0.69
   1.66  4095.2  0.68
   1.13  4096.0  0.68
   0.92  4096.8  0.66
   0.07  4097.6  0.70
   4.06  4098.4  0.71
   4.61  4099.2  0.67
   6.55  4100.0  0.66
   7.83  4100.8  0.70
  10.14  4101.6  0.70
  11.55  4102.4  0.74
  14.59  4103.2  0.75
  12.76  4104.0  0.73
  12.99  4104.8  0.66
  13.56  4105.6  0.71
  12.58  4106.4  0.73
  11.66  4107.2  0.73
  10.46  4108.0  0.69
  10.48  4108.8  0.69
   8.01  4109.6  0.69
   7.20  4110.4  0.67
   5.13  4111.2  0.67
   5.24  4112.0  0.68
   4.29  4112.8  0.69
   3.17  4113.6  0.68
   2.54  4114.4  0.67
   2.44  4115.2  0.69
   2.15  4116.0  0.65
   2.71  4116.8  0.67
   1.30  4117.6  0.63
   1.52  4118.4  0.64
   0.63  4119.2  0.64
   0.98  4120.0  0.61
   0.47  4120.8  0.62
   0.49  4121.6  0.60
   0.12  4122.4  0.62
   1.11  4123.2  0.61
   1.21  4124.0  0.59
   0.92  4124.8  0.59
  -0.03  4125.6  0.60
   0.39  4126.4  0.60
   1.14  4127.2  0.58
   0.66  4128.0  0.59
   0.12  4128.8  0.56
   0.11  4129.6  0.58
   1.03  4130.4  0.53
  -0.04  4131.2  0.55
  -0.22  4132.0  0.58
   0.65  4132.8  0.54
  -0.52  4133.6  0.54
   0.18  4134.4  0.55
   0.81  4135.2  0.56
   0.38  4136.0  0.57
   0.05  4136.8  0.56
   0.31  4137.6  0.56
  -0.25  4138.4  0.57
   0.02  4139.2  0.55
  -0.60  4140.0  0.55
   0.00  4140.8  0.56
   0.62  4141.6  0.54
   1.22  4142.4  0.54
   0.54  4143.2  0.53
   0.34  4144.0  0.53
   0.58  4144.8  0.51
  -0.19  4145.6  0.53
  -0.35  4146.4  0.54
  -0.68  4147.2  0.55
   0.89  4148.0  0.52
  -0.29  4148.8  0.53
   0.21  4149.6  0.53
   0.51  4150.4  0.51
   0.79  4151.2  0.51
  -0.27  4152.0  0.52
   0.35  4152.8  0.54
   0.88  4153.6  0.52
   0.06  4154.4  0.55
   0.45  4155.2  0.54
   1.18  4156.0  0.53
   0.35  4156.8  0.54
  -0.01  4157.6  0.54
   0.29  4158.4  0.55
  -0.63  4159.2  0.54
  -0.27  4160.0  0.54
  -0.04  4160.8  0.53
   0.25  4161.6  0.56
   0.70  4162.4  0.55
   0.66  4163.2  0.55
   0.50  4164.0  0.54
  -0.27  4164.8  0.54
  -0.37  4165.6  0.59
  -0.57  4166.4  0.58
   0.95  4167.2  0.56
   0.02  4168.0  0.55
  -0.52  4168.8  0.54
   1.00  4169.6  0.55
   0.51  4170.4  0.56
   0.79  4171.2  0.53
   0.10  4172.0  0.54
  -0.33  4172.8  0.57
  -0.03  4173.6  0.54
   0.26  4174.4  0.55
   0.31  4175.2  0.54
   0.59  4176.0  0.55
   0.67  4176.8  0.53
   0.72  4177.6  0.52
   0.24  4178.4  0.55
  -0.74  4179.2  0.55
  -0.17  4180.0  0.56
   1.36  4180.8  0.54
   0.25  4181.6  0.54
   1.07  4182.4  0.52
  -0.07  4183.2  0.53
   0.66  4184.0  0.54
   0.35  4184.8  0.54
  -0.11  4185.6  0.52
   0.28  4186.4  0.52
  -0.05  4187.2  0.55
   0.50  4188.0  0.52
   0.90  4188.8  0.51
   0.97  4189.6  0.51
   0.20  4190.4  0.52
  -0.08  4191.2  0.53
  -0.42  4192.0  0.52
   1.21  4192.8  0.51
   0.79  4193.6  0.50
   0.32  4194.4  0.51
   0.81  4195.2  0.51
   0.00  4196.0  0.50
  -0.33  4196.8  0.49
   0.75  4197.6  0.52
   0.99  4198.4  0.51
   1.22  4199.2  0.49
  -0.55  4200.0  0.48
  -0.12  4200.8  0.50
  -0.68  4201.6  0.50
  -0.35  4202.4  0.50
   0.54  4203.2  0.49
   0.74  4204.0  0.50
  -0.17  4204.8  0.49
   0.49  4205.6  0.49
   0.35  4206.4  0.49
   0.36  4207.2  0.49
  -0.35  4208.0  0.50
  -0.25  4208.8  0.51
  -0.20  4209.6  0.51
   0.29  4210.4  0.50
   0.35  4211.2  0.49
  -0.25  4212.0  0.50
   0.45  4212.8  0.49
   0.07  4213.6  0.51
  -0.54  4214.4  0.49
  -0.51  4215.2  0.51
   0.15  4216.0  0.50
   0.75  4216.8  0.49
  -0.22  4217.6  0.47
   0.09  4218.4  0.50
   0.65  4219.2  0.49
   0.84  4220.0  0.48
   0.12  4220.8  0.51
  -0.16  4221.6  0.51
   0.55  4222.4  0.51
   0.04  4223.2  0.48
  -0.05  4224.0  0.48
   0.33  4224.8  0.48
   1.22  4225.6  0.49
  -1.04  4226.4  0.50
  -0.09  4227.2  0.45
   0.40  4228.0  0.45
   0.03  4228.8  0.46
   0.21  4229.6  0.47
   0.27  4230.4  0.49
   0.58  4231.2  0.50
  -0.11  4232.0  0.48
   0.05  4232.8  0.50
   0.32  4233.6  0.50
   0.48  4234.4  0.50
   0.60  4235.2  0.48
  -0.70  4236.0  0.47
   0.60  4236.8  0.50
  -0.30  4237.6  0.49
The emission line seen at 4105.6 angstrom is Lyman alpha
